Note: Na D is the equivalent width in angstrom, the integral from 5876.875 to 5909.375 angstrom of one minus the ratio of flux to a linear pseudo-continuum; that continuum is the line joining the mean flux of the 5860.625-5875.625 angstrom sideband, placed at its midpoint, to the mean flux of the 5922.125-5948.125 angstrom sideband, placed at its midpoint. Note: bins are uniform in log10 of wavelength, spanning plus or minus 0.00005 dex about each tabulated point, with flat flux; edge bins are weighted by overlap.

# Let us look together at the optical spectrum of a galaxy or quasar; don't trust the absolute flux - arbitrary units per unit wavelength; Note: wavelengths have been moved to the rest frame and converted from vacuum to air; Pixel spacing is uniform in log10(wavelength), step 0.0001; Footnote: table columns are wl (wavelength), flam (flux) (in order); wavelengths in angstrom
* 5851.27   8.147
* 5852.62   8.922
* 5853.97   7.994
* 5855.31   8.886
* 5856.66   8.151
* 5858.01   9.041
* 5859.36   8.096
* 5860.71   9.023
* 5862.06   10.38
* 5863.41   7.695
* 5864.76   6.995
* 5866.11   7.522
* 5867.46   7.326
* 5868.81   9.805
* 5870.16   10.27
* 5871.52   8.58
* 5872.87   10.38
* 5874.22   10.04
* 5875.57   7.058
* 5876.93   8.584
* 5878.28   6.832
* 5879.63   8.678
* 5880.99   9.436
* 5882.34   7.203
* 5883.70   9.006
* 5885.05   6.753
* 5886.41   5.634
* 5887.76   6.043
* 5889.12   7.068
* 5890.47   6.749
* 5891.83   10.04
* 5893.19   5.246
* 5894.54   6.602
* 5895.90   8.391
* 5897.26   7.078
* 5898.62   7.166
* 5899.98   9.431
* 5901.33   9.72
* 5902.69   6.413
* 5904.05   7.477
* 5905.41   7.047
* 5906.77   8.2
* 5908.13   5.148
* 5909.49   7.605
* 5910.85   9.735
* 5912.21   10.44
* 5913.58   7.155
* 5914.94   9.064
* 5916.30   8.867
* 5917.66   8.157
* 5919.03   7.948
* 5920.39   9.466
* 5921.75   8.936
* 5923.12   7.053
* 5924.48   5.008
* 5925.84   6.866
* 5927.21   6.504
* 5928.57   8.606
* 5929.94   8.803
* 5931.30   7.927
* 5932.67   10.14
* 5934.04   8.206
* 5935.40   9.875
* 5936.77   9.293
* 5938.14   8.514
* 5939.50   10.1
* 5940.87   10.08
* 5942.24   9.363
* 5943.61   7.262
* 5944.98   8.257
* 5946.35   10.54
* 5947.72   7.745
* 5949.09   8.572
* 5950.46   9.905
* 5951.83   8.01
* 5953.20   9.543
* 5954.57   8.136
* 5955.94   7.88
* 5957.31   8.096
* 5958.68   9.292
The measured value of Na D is 4.5 angstrom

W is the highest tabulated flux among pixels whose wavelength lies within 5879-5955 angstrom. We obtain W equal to 10.54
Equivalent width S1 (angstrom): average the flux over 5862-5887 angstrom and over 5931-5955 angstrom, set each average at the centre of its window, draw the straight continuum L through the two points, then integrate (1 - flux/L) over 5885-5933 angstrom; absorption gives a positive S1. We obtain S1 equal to 5.1 angstrom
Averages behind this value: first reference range 8.28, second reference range 8.99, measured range 7.73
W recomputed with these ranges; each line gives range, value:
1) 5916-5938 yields 10.14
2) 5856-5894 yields 10.38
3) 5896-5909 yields 9.72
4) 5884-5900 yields 10.04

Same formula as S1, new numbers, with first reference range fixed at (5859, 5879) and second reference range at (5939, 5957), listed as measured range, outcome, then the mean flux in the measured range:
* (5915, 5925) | 0.8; 8.04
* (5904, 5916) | 0.9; 8.04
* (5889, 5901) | 1.5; 7.62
